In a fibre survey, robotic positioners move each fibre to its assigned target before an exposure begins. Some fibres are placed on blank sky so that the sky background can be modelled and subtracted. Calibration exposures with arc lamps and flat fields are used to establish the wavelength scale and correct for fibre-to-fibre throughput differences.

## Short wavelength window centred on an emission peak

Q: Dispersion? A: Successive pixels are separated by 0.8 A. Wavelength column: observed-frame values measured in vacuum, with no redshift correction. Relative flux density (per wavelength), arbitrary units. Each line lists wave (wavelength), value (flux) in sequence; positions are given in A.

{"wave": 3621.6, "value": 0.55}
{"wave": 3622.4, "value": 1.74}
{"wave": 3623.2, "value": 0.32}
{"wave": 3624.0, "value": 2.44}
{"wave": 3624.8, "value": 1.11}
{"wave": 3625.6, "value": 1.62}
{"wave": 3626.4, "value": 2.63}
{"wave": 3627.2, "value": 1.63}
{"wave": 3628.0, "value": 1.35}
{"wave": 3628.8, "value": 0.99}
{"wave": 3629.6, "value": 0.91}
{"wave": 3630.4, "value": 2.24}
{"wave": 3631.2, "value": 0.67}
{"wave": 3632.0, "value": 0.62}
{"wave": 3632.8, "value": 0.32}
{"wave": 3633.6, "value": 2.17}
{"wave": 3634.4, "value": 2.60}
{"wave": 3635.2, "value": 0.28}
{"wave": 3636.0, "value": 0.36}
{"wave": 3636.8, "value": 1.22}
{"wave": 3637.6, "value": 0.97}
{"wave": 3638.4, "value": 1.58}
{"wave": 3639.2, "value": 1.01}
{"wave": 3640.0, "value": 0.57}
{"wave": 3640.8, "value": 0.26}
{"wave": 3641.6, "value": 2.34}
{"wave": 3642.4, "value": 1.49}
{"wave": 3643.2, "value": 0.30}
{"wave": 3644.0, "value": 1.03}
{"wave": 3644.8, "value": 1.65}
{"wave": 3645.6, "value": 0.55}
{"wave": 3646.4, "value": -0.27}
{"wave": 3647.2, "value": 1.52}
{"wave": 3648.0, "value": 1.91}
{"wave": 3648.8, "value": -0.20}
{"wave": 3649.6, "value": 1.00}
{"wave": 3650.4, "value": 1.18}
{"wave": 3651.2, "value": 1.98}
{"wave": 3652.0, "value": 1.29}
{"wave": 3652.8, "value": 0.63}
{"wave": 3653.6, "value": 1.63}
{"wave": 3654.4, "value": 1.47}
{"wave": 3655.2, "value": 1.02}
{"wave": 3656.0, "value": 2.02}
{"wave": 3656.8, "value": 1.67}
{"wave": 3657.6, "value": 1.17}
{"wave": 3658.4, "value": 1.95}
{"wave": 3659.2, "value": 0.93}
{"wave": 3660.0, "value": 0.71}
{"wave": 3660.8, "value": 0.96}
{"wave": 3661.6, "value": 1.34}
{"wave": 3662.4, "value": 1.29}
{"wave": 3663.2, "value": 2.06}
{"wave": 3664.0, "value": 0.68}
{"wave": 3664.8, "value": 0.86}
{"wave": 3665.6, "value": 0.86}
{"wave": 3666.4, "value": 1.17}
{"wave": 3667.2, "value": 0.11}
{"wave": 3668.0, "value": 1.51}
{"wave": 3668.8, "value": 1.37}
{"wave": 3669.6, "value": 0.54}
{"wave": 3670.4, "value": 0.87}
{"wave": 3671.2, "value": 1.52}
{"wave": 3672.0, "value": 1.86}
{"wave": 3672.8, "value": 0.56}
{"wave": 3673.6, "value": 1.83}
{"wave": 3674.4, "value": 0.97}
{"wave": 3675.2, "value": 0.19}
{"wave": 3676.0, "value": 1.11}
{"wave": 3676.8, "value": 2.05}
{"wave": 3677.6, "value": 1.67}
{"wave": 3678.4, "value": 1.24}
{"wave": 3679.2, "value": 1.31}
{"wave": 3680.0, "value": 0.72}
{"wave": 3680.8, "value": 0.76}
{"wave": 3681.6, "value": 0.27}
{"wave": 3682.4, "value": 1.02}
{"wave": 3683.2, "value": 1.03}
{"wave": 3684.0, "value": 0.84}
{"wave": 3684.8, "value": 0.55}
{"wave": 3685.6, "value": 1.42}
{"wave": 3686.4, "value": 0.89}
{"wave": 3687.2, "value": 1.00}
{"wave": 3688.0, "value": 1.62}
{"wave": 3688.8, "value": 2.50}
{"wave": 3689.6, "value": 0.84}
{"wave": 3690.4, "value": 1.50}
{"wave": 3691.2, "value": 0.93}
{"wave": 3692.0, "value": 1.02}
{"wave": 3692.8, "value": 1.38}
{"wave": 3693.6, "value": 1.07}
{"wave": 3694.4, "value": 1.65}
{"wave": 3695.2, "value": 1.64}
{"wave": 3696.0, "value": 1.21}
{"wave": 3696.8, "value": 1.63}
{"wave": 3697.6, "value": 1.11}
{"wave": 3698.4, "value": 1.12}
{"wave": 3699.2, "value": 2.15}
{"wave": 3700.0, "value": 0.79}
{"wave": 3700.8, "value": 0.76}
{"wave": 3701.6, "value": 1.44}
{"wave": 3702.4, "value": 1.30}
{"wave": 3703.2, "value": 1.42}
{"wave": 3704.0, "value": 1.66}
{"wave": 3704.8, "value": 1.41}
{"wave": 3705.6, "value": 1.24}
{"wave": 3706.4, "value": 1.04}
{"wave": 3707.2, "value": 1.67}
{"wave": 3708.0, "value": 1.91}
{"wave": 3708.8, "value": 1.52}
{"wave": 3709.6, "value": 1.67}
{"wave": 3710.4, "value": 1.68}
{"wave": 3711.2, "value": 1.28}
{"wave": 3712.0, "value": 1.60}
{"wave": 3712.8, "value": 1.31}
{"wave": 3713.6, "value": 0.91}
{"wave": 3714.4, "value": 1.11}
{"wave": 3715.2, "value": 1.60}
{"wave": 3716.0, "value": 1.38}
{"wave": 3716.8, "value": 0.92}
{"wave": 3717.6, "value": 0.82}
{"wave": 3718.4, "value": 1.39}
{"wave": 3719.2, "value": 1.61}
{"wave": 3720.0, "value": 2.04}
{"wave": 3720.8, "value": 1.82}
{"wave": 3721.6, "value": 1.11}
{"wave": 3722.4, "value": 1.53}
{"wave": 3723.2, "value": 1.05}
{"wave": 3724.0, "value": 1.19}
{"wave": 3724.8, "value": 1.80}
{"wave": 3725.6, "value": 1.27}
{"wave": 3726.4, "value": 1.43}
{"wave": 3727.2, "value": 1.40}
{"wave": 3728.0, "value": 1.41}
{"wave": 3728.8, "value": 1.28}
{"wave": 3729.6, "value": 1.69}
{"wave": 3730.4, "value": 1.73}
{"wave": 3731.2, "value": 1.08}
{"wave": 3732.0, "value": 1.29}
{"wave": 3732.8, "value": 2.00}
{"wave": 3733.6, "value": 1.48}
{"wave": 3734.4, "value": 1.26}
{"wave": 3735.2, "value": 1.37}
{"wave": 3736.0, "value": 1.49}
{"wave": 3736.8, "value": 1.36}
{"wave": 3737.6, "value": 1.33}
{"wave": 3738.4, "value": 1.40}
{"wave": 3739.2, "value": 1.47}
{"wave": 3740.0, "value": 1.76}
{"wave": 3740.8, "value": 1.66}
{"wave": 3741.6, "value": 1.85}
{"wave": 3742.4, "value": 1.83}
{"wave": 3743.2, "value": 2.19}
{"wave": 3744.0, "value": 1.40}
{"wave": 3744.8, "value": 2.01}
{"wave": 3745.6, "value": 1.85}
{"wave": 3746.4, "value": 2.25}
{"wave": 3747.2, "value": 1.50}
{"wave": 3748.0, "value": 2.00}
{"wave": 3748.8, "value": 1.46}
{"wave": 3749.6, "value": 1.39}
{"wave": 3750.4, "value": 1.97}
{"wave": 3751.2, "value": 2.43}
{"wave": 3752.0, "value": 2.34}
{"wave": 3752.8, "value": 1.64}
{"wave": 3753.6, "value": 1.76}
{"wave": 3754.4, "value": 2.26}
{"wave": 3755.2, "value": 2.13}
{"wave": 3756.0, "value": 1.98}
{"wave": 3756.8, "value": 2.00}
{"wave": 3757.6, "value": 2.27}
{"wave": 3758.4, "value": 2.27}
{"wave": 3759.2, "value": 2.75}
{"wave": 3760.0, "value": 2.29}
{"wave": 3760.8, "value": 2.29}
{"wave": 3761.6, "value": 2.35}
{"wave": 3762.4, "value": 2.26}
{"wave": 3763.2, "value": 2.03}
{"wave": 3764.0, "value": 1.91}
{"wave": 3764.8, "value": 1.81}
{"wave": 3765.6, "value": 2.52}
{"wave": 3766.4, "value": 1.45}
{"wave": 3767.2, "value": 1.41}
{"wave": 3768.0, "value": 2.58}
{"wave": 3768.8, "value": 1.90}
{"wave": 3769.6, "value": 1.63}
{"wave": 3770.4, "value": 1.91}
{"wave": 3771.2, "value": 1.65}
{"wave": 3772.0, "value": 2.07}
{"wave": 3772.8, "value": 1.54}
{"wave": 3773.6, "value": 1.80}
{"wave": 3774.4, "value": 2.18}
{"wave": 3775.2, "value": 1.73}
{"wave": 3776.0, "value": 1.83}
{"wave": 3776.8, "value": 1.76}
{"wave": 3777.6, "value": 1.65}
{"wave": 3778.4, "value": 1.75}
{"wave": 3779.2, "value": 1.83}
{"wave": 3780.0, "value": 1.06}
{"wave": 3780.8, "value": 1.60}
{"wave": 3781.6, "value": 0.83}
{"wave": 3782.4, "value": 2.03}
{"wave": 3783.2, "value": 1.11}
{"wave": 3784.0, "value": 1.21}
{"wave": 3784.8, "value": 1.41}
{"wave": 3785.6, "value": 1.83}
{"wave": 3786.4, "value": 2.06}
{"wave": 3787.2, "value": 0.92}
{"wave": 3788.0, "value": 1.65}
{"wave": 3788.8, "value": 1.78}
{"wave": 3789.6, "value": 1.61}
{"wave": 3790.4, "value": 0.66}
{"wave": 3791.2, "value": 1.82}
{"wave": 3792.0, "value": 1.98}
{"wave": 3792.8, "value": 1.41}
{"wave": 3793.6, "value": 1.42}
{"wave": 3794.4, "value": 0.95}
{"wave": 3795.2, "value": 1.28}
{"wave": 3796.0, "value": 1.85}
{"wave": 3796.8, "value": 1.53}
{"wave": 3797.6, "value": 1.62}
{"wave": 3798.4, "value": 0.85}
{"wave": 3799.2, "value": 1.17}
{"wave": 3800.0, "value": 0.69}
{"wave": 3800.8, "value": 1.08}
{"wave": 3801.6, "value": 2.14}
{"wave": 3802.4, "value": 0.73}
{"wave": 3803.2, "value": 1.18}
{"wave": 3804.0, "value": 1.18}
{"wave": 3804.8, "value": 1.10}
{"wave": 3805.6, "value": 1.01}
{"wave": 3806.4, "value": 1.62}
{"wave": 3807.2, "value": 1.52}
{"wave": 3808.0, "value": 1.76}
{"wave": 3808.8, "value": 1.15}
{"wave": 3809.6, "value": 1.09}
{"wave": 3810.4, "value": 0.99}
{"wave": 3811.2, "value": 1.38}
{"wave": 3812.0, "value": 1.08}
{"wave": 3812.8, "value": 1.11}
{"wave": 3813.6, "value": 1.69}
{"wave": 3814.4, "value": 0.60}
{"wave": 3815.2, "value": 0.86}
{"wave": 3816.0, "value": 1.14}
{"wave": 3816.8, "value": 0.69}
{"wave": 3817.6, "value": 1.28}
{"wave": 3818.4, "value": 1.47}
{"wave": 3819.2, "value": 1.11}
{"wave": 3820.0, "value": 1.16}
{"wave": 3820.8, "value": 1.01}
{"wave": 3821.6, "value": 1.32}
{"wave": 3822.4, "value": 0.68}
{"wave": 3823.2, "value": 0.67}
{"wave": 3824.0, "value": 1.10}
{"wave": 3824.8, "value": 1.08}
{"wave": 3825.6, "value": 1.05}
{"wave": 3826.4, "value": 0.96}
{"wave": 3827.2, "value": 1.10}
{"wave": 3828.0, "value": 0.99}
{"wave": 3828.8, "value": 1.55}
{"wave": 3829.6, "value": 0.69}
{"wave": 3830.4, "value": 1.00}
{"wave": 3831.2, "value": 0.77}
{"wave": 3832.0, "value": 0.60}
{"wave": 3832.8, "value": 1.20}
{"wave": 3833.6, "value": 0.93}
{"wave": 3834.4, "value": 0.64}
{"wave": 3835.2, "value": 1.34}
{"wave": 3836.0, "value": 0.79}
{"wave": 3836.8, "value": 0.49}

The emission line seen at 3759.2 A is C IV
